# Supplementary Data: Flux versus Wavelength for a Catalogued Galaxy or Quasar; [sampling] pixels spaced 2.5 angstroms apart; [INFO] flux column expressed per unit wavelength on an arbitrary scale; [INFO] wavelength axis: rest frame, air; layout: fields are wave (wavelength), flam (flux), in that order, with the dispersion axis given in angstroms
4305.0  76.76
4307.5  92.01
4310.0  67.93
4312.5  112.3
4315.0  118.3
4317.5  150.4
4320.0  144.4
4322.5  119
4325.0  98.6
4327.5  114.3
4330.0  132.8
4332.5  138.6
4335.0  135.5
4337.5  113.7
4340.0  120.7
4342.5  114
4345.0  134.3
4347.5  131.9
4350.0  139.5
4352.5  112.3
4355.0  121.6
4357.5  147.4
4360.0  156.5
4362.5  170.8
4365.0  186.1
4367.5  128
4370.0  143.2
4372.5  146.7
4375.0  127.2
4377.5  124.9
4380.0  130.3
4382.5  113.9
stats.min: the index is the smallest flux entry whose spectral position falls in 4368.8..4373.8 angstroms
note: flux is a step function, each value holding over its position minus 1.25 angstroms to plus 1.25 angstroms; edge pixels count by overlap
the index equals 143.2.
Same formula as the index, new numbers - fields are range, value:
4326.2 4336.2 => 114.3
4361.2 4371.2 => 128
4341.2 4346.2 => 114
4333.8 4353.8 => 112.3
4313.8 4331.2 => 98.6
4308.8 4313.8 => 67.93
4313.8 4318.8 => 118.3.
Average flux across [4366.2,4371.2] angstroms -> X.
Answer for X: 136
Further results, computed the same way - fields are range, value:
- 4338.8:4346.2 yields 123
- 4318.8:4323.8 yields 131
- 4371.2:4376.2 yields 137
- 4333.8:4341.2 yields 123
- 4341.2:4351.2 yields 130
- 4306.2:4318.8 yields 108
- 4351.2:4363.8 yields 142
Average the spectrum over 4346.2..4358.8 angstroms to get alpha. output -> 131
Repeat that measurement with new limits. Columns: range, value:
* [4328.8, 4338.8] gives 130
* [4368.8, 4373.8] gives 145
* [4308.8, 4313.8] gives 90.6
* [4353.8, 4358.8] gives 135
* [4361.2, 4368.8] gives 161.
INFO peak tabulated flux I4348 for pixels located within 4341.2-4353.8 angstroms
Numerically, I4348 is 139.5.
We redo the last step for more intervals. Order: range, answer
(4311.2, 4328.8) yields 150.4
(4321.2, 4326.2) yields 119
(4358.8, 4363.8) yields 170.8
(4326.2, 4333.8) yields 138.6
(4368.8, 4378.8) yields 146.7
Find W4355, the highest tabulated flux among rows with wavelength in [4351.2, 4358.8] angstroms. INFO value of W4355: 147.4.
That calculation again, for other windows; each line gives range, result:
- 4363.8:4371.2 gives 186.1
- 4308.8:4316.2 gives 118.3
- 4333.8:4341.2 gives 135.5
